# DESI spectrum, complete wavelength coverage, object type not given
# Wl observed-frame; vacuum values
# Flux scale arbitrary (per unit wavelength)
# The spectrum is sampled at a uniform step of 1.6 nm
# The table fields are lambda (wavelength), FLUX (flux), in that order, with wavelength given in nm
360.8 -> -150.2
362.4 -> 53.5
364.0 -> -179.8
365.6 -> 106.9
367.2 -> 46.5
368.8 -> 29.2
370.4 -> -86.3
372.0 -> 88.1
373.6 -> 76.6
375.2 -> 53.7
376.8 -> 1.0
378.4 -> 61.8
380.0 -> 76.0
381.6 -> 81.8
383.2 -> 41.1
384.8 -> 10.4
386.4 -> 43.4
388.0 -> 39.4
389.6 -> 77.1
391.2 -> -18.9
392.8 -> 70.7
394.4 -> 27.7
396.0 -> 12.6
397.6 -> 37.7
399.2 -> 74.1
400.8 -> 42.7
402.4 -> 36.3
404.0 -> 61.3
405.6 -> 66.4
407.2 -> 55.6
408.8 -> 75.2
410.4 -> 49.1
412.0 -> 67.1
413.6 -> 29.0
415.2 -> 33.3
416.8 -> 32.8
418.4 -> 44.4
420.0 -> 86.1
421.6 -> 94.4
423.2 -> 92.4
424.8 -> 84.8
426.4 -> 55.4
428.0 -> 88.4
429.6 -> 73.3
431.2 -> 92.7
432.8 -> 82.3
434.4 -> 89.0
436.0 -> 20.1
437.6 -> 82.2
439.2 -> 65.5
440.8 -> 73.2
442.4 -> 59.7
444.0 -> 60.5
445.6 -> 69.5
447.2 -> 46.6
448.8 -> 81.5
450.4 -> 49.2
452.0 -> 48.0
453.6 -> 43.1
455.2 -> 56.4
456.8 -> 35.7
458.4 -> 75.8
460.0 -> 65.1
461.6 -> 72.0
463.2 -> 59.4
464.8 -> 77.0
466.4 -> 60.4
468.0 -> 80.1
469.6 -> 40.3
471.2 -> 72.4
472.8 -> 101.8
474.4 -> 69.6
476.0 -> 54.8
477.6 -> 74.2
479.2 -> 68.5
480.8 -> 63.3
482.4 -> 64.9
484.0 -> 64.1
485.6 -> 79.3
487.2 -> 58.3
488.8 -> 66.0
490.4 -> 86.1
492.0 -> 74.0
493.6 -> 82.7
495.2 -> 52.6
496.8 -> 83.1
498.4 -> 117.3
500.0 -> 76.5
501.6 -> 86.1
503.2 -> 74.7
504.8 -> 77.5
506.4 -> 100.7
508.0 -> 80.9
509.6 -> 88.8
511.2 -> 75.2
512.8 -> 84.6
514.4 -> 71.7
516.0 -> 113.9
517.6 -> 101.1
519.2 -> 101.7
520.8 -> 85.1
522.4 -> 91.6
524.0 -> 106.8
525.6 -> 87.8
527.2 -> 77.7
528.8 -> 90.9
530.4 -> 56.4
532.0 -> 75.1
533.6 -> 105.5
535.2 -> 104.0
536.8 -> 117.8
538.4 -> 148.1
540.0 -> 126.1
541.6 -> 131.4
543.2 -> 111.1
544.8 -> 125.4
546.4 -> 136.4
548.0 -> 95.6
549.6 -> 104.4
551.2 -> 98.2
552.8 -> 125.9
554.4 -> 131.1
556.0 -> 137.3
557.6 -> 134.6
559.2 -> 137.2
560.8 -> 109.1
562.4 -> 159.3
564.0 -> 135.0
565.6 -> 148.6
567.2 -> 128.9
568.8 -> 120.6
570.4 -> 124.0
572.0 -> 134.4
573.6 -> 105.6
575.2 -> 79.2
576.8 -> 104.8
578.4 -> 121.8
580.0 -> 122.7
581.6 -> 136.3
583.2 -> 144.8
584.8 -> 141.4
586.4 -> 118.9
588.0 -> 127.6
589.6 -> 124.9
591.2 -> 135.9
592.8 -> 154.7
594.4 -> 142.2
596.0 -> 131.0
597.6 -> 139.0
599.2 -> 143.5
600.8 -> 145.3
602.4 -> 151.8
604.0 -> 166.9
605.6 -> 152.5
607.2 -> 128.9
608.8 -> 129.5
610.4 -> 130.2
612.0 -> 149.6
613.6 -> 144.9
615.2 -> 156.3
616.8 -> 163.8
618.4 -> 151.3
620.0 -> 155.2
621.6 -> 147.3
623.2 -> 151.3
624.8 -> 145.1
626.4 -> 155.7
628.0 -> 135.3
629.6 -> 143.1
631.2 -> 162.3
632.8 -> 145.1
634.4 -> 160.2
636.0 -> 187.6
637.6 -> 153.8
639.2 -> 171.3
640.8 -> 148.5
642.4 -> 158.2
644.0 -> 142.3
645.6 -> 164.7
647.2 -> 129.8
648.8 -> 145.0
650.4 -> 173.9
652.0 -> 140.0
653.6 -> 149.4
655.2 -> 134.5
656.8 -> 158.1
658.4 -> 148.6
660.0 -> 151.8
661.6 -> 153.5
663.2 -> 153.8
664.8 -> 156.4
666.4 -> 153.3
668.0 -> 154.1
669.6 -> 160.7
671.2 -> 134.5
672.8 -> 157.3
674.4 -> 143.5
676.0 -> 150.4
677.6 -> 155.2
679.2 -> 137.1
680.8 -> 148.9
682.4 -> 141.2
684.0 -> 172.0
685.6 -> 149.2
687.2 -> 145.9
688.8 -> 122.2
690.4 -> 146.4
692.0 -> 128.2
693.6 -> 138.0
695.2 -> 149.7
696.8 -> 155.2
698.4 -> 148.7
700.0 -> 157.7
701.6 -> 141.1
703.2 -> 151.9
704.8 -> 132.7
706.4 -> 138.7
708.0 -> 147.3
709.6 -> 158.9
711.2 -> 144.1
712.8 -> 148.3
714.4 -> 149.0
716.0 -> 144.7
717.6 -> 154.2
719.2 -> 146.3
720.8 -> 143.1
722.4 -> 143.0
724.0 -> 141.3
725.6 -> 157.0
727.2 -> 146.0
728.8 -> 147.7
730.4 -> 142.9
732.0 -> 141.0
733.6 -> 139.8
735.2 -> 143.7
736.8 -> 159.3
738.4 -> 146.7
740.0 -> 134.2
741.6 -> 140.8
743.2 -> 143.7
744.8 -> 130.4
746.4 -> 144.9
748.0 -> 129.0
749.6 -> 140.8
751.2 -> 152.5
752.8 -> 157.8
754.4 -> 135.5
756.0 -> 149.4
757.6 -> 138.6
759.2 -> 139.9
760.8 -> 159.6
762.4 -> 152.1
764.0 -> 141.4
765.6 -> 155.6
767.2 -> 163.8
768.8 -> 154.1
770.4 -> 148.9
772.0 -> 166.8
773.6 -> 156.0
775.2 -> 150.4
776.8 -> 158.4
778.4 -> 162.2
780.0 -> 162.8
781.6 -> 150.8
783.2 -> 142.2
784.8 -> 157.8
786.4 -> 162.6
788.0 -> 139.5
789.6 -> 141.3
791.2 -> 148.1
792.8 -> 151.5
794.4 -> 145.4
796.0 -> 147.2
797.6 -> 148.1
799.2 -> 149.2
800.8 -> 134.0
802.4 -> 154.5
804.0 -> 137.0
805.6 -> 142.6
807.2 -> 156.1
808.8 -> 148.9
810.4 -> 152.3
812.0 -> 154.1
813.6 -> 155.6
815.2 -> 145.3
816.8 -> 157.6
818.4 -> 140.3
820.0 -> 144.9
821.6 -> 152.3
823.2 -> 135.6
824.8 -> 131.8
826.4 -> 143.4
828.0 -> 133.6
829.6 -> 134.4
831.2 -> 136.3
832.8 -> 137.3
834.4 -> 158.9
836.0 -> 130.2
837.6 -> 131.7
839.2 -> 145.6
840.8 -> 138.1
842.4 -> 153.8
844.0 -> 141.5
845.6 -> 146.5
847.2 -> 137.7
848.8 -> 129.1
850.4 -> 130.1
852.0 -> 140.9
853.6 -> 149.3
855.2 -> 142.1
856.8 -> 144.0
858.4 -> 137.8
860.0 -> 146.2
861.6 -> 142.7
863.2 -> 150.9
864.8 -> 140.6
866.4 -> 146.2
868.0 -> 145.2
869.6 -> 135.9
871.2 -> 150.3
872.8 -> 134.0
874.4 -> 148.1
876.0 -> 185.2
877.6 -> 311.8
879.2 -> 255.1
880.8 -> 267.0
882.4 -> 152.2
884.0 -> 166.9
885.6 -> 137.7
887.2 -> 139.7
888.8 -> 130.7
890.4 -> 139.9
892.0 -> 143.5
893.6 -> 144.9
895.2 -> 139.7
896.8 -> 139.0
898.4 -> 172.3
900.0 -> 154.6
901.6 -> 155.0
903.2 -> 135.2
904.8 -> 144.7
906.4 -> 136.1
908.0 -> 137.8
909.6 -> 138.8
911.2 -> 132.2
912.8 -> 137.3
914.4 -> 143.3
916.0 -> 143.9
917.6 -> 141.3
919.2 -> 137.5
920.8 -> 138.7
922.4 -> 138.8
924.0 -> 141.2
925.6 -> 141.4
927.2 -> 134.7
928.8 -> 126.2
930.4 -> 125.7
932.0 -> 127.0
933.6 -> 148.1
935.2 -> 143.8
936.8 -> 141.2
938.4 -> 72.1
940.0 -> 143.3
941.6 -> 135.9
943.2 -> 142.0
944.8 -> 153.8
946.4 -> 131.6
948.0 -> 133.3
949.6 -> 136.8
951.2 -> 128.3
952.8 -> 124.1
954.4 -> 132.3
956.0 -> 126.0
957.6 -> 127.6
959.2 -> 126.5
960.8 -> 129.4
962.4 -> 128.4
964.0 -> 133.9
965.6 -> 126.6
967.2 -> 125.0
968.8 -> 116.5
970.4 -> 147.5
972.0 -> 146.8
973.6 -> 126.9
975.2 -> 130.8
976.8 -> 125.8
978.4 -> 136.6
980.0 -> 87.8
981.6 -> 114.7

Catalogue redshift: 0.34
